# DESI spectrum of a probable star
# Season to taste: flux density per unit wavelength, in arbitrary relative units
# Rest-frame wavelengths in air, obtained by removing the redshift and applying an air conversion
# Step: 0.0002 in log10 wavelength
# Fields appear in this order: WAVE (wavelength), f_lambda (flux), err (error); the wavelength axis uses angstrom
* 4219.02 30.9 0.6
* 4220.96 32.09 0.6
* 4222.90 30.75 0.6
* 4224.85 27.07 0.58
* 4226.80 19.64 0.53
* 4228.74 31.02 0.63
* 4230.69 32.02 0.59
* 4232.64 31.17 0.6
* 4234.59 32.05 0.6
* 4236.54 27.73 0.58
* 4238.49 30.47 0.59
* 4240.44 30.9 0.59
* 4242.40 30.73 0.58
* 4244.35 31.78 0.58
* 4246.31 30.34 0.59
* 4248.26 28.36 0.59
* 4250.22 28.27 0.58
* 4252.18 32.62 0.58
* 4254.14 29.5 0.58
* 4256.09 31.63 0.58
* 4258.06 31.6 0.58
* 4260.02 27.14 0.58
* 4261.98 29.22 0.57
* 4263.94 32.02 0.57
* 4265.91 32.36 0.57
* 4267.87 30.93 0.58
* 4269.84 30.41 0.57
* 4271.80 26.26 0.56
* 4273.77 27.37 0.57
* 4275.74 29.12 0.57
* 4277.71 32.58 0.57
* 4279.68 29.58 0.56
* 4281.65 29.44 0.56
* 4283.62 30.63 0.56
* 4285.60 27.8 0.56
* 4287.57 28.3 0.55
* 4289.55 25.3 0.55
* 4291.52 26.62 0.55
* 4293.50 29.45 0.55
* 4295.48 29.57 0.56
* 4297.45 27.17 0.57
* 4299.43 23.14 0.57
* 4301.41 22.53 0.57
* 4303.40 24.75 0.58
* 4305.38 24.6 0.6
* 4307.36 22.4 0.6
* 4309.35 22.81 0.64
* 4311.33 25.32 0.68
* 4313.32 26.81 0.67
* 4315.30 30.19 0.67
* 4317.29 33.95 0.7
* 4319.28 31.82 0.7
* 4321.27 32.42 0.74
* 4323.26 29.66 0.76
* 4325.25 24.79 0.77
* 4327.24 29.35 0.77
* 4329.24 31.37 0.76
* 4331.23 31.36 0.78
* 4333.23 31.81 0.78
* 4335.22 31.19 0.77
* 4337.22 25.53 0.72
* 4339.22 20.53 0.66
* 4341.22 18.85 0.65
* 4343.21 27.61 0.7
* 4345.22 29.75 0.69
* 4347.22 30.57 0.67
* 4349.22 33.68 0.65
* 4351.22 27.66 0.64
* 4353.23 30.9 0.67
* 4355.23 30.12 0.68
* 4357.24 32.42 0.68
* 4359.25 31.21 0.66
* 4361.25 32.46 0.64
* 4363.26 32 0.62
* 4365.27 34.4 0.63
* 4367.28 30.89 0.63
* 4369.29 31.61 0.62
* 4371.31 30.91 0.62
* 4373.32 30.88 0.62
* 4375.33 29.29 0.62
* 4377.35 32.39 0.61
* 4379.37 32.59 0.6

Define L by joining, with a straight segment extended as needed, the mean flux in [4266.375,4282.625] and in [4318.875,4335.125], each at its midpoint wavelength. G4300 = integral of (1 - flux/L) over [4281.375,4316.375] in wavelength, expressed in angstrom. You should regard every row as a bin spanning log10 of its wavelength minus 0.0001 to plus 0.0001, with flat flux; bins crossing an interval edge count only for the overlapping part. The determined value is 4.05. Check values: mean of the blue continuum 29.6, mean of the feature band 26.4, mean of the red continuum 30.3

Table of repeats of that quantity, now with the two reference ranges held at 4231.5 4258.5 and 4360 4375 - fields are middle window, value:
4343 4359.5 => 0.6 angstrom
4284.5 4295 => 1.1 angstrom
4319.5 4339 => 1.2 angstrom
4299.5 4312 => 3.0 angstrom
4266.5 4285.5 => 0.8 angstrom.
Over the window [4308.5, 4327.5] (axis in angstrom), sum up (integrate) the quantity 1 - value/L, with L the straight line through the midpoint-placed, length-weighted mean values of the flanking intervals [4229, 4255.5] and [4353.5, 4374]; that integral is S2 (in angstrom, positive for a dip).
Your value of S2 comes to 1.52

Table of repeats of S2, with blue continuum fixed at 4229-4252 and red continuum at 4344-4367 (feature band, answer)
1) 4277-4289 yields 0.5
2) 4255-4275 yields 0.5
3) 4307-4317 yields 1.5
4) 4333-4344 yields 2.0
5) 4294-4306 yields 2.1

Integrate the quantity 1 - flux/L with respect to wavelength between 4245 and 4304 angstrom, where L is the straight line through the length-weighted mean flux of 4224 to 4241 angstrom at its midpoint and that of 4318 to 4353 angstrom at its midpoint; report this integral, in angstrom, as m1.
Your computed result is 0.3 angstrom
